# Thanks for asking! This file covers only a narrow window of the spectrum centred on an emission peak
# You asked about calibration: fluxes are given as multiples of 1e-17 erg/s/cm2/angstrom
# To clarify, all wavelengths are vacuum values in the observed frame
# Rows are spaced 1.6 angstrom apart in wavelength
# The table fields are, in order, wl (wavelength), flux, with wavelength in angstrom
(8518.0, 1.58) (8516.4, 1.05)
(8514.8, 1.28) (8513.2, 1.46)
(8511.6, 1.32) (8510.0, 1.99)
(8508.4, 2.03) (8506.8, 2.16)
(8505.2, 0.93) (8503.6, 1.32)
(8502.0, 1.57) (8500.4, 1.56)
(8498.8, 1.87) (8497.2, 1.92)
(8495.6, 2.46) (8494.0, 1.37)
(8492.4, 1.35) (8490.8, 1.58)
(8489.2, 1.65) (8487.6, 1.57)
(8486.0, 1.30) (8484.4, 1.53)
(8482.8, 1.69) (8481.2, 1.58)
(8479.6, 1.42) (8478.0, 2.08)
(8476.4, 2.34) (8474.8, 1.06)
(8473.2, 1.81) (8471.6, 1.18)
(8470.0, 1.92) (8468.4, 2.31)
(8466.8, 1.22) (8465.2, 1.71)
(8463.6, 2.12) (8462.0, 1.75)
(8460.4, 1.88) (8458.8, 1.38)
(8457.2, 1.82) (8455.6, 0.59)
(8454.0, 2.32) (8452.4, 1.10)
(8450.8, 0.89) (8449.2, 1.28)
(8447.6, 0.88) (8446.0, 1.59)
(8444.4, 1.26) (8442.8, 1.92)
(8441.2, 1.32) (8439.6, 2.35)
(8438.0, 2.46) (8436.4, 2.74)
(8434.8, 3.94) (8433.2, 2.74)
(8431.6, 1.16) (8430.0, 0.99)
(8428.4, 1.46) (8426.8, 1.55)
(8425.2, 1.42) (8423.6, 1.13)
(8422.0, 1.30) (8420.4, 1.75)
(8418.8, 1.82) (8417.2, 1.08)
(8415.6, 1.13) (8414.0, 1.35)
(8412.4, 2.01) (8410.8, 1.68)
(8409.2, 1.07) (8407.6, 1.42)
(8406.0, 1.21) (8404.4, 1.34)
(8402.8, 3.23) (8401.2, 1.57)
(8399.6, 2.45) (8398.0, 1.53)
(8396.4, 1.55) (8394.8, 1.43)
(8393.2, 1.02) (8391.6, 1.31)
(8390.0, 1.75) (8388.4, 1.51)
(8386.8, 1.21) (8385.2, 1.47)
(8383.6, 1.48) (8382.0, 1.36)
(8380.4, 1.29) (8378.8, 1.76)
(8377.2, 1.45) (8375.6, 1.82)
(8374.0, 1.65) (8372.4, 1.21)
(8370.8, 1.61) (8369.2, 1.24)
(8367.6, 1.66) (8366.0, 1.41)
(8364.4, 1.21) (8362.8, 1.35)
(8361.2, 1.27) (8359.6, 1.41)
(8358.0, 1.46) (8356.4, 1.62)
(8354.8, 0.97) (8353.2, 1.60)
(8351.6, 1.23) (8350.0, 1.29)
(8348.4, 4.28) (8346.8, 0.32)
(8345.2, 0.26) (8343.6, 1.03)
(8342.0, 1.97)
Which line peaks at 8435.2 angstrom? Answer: Halpha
